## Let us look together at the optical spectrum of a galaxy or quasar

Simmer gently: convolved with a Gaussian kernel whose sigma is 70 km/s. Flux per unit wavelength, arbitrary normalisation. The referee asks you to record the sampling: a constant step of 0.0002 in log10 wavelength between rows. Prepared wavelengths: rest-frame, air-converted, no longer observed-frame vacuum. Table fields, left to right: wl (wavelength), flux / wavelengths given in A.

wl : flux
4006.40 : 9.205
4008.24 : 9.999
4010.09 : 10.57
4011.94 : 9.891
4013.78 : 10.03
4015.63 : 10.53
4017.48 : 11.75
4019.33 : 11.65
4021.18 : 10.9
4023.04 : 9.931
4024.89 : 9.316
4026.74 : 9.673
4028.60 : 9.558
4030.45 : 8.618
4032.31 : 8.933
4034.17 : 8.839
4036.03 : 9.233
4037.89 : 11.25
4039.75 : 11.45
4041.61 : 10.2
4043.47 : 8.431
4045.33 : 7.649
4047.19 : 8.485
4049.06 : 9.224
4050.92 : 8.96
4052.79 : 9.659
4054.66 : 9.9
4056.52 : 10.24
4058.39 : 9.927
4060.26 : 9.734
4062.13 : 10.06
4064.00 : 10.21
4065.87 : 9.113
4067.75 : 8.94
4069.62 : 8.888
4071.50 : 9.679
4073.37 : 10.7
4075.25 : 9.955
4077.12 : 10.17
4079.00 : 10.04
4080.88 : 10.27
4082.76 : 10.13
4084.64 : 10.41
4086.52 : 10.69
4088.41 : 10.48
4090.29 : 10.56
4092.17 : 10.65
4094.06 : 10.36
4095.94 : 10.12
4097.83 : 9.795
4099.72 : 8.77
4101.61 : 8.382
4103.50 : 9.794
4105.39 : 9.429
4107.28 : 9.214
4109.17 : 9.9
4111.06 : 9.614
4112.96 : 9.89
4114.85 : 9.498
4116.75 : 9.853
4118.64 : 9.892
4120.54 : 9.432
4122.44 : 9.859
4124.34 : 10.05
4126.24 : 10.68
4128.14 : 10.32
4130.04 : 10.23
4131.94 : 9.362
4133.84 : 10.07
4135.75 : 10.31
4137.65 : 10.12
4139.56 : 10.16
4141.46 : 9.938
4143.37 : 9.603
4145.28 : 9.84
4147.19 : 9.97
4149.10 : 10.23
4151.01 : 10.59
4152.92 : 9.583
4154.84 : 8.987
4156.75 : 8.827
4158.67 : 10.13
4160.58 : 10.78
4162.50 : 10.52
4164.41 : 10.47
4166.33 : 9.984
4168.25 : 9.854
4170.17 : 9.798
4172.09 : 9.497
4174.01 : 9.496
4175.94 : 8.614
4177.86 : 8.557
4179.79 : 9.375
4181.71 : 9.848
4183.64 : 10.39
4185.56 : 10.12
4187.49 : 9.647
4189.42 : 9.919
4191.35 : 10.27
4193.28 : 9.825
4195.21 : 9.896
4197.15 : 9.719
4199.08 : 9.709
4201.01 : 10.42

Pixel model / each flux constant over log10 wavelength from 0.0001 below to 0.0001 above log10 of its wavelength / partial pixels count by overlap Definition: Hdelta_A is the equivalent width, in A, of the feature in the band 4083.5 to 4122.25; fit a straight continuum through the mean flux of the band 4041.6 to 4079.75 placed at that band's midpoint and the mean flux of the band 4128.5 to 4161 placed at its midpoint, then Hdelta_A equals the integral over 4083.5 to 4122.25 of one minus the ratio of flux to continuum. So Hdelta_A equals -0.5 A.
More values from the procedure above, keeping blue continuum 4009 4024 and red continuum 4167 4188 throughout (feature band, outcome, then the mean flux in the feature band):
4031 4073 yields 3.6 A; 9.51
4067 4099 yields 0.3 A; 10.1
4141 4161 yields -0.2 A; 9.83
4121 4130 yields -0.2 A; 10.2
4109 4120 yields 0.3 A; 9.75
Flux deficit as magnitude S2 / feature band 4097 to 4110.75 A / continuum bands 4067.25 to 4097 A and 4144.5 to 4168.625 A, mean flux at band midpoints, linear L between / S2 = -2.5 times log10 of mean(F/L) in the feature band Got 0.09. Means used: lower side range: 10.1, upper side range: 9.99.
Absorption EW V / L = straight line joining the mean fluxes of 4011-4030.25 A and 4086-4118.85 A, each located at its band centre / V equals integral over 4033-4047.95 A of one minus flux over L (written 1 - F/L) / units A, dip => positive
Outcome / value 1.04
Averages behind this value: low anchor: 10.3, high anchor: 9.81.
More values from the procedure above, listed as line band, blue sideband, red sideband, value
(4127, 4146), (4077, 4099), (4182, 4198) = 0.3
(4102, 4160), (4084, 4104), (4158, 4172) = 1.5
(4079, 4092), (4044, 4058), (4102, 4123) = -1.3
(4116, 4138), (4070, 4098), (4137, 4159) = -0.1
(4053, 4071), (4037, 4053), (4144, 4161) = -0.3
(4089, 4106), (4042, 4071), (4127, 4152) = -0.2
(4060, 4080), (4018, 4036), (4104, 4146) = 0.0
